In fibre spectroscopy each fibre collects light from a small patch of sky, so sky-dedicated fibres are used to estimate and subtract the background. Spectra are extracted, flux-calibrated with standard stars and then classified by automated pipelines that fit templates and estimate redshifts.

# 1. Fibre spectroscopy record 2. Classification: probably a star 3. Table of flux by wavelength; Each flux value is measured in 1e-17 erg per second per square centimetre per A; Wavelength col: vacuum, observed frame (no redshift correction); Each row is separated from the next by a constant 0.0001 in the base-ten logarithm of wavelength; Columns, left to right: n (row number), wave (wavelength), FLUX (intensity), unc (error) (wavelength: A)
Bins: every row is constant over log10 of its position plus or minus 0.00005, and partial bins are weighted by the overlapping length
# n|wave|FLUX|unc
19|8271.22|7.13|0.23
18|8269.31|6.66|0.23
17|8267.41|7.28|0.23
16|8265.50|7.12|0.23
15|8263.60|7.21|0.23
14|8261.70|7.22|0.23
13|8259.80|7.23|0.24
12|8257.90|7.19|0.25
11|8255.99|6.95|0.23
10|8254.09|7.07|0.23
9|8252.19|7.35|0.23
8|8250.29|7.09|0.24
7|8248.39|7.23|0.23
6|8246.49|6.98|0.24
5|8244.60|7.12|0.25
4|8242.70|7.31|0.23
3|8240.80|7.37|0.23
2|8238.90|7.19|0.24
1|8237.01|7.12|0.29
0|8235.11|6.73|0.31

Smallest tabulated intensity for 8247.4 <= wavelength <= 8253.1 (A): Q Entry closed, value 7.09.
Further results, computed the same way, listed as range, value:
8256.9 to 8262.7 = 7.19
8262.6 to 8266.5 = 7.12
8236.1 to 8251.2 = 6.98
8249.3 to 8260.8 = 6.95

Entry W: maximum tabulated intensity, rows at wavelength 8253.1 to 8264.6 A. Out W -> 7.23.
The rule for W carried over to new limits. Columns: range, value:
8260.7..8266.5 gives 7.22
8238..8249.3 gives 7.37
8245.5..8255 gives 7.35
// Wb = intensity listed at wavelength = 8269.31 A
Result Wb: 6.66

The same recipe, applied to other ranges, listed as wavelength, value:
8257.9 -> 7.19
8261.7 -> 7.22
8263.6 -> 7.21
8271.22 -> 7.13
